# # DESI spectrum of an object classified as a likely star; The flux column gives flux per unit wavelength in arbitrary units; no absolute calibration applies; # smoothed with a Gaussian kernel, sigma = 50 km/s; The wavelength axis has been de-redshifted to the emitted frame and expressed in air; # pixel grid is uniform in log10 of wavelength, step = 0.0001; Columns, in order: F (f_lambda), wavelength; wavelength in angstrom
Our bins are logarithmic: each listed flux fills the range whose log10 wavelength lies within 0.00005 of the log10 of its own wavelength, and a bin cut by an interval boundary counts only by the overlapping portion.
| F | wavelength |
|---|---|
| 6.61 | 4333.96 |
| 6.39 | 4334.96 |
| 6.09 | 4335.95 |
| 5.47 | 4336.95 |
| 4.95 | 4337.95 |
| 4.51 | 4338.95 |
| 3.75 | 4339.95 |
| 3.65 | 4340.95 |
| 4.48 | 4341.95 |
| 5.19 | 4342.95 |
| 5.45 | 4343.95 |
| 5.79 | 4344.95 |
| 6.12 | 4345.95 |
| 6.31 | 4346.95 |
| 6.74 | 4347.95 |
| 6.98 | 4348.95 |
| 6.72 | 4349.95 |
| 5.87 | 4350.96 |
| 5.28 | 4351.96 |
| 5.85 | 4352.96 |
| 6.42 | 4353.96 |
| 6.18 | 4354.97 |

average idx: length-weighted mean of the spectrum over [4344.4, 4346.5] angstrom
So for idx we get 5.96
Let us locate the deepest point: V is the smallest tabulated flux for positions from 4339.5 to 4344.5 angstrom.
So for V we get 3.65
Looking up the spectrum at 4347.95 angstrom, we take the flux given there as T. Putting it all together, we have 6.74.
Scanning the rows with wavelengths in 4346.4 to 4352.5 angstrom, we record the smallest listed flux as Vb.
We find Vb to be 5.28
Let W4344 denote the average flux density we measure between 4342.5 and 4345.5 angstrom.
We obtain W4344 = 5.49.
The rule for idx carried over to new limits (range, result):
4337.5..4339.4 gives 4.73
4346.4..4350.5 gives 6.67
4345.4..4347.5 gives 6.22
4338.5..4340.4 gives 4.13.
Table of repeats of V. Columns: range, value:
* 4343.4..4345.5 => 5.45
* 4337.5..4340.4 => 3.75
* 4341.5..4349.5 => 4.48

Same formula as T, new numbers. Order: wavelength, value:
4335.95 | 6.09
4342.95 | 5.19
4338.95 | 4.51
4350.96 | 5.87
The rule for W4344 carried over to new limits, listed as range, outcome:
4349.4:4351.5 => 6.28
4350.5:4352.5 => 5.59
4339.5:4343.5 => 4.29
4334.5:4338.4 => 5.74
